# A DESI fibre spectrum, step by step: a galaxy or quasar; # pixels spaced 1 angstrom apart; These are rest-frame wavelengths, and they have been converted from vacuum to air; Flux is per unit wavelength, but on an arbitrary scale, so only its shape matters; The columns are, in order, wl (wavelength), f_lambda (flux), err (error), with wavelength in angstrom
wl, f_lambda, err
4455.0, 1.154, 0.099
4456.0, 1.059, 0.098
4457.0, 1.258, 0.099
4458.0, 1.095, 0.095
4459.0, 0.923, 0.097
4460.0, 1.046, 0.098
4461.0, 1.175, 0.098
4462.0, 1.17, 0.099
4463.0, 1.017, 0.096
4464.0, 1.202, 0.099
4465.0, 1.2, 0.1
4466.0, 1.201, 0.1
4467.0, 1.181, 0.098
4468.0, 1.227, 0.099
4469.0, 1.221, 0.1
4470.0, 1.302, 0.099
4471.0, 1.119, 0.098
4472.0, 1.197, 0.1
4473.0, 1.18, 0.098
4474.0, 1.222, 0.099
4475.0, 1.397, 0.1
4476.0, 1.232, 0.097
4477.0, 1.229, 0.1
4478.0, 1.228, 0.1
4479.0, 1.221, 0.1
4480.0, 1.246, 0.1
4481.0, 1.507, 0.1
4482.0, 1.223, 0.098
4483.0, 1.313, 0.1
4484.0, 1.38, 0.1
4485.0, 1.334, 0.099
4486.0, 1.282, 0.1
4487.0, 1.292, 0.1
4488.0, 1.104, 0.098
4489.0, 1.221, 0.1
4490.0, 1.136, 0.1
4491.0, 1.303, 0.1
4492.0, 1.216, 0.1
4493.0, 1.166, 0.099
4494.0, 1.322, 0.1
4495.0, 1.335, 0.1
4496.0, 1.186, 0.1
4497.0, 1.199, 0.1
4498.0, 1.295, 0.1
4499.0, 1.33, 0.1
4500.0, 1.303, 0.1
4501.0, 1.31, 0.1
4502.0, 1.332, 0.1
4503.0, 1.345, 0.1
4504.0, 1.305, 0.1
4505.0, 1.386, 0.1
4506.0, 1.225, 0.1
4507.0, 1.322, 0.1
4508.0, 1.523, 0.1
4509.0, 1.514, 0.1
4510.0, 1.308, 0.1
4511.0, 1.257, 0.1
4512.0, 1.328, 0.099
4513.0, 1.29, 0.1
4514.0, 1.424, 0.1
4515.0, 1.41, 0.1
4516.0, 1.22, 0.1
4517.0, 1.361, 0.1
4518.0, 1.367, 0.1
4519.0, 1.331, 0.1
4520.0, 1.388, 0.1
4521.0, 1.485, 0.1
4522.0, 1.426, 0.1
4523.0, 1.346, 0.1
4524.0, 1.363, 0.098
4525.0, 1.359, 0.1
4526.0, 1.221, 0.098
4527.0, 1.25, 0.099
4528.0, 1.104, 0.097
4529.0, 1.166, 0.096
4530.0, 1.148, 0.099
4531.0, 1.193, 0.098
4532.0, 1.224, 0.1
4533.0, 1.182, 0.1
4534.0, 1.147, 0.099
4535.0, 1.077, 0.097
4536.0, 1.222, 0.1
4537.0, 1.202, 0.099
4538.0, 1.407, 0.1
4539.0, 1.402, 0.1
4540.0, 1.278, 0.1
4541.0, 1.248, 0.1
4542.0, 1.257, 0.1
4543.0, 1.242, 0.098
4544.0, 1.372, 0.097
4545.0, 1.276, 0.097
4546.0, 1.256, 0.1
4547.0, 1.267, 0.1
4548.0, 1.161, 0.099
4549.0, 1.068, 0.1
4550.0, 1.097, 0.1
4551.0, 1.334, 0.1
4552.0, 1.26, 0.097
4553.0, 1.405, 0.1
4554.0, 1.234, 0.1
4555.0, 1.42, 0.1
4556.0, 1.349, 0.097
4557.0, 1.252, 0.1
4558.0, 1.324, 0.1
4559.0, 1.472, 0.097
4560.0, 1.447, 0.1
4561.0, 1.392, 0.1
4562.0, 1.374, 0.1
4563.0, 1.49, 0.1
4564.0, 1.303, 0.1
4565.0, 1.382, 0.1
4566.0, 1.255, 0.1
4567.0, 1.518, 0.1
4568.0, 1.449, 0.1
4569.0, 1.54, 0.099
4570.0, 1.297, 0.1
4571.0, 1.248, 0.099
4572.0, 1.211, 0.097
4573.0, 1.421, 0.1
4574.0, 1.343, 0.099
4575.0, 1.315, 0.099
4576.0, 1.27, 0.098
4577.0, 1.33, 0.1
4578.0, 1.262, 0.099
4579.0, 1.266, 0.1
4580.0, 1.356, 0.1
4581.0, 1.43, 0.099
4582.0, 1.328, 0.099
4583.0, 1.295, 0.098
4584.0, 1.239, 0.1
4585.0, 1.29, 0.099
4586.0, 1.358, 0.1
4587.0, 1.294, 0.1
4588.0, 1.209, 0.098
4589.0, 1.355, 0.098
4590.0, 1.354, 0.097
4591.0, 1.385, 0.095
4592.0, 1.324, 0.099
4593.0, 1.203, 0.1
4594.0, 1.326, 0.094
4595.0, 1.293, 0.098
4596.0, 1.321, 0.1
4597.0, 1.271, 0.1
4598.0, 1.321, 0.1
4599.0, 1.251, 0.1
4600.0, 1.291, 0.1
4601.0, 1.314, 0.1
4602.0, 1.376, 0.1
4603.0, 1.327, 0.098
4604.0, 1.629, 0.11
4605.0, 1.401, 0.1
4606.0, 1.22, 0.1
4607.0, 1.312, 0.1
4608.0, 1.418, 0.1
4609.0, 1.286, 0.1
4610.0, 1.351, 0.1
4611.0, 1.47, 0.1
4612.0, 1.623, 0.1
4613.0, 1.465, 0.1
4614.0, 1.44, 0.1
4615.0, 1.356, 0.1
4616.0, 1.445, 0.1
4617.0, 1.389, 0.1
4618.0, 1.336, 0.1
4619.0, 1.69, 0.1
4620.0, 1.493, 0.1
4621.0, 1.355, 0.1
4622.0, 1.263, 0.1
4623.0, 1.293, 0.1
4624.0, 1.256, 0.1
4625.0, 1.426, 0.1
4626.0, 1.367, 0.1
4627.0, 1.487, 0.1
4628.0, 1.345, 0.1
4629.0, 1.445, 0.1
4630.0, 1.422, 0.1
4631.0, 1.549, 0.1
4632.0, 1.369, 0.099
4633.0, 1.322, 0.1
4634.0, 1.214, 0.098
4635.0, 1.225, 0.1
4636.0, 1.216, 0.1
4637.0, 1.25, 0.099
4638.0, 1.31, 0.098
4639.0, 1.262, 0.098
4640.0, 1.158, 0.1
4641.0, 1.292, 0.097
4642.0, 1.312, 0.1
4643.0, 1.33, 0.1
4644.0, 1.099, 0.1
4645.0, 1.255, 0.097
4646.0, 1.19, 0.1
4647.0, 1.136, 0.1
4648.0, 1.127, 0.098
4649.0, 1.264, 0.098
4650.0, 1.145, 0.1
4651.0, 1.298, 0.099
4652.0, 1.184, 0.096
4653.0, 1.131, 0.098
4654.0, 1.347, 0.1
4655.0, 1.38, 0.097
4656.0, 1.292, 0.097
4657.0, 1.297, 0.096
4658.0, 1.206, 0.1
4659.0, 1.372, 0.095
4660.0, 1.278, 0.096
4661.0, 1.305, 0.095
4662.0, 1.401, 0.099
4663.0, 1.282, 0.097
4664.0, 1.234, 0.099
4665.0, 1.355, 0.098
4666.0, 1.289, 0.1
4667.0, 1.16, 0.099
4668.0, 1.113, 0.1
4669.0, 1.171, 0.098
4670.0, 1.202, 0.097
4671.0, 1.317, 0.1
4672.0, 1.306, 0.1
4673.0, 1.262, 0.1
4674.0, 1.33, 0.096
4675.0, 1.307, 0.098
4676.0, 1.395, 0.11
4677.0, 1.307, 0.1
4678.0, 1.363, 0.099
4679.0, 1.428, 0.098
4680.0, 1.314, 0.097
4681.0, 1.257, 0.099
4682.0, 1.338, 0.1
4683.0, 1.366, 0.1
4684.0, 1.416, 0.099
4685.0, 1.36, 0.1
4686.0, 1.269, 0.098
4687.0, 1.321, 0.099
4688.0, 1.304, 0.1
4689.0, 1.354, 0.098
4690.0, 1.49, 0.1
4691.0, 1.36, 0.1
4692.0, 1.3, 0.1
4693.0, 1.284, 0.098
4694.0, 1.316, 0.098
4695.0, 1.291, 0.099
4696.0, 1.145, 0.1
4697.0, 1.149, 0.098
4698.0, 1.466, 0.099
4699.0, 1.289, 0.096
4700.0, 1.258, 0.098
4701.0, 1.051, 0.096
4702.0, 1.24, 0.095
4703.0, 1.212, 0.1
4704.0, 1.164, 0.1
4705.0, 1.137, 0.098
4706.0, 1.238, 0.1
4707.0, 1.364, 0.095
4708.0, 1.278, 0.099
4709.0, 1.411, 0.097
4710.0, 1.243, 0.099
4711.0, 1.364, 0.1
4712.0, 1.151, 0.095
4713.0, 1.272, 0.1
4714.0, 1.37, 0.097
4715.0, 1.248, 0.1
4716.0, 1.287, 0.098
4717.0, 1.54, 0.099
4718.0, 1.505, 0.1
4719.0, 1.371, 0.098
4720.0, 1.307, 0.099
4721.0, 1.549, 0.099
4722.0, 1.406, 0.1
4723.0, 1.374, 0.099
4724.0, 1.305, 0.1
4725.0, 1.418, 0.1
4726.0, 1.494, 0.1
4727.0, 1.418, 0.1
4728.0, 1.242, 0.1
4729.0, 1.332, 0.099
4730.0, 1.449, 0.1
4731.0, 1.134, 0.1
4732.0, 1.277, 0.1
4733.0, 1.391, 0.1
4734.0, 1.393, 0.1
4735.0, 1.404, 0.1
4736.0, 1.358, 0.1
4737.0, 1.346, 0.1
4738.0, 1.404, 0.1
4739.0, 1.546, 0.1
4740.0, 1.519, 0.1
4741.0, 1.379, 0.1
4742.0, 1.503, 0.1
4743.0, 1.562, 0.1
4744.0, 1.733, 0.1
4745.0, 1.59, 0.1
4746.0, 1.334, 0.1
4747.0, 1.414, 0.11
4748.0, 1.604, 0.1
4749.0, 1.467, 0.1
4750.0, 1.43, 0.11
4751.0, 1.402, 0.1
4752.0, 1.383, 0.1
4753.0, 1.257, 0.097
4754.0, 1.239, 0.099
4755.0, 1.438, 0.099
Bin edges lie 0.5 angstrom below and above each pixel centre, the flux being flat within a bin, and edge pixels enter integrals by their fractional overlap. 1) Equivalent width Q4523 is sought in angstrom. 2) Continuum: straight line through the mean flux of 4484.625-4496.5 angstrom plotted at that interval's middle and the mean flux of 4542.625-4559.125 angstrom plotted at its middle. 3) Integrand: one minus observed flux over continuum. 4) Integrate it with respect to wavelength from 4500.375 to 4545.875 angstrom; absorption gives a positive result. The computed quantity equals -1.46 angstrom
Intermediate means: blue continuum 1.24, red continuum 1.28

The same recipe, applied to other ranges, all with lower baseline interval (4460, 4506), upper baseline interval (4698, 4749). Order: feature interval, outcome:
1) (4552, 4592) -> -1.6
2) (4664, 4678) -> 0.7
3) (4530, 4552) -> 0.8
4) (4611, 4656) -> -0.1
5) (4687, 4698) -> 0.3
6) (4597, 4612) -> -0.6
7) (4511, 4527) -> -1.0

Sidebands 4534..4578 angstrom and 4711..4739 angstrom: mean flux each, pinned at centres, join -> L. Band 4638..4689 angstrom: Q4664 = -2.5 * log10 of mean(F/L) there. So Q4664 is 0.06 mag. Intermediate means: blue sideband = 1.31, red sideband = 1.36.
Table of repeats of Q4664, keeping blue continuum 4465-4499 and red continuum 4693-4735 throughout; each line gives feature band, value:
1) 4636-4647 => 0.047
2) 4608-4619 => -0.114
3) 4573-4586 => -0.033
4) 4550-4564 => -0.069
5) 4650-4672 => 0.029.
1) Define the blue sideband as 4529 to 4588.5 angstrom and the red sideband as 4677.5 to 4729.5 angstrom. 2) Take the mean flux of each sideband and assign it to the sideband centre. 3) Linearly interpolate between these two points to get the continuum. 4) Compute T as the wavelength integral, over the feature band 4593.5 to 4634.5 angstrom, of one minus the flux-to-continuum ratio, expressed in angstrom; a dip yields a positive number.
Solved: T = -2.23 angstrom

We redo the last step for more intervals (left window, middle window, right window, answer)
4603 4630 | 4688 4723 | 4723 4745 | 2.58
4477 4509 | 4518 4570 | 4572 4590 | 0.06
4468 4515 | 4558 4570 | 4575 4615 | -0.79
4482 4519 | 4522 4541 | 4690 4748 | 0.97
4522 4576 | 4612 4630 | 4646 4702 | -1.69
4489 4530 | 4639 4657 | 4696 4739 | 1.16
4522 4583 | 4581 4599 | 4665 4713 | -0.15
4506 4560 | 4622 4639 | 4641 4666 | -0.96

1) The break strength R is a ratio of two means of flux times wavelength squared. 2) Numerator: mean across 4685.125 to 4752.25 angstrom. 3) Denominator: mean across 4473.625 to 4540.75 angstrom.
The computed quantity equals 1.2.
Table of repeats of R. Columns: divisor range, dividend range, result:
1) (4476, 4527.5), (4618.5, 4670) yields 1.05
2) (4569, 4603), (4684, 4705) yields 1.02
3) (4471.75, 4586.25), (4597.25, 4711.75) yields 1.07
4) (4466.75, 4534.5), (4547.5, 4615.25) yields 1.08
